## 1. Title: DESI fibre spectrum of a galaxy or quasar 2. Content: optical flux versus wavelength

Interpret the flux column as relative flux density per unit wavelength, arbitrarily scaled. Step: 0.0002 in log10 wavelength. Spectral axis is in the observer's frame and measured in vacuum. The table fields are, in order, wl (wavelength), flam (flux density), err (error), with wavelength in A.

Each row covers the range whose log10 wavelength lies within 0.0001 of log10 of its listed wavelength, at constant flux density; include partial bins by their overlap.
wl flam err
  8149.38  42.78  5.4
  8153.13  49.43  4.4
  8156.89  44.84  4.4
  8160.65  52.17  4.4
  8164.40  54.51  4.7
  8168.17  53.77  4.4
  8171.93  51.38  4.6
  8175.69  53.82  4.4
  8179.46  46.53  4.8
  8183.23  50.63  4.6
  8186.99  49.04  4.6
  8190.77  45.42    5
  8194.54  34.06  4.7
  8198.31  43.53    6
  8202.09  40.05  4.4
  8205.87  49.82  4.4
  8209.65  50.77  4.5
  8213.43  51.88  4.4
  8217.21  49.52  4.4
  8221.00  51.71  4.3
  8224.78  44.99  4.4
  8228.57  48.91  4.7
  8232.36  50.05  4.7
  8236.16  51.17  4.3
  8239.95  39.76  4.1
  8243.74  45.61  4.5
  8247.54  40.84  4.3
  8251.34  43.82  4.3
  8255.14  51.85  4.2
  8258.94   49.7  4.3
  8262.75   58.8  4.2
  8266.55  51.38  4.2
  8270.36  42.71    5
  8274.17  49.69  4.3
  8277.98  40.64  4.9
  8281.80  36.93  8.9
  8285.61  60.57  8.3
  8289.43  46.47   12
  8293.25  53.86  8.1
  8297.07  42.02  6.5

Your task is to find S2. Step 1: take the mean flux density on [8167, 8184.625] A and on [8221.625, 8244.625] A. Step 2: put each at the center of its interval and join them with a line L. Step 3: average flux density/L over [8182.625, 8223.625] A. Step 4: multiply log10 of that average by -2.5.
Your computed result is 0.053 mag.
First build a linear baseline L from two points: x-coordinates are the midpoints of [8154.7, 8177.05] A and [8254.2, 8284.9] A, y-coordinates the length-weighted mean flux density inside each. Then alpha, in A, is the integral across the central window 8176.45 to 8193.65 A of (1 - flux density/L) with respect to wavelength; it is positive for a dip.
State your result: 1.2 A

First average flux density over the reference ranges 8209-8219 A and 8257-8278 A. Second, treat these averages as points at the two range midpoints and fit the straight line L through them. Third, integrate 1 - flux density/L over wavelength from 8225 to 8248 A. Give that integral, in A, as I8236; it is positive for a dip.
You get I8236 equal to 1.8 A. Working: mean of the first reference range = 50.8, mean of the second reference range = 49.6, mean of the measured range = 46.3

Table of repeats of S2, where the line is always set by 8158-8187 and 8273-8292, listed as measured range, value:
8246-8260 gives 0.04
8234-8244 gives 0.07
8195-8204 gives 0.23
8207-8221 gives -0.02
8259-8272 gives -0.07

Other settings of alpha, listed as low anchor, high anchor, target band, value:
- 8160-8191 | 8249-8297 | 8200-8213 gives 0.7 A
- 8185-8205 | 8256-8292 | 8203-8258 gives -2.9 A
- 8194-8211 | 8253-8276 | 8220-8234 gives -0.6 A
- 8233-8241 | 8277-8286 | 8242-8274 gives -1.9 A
